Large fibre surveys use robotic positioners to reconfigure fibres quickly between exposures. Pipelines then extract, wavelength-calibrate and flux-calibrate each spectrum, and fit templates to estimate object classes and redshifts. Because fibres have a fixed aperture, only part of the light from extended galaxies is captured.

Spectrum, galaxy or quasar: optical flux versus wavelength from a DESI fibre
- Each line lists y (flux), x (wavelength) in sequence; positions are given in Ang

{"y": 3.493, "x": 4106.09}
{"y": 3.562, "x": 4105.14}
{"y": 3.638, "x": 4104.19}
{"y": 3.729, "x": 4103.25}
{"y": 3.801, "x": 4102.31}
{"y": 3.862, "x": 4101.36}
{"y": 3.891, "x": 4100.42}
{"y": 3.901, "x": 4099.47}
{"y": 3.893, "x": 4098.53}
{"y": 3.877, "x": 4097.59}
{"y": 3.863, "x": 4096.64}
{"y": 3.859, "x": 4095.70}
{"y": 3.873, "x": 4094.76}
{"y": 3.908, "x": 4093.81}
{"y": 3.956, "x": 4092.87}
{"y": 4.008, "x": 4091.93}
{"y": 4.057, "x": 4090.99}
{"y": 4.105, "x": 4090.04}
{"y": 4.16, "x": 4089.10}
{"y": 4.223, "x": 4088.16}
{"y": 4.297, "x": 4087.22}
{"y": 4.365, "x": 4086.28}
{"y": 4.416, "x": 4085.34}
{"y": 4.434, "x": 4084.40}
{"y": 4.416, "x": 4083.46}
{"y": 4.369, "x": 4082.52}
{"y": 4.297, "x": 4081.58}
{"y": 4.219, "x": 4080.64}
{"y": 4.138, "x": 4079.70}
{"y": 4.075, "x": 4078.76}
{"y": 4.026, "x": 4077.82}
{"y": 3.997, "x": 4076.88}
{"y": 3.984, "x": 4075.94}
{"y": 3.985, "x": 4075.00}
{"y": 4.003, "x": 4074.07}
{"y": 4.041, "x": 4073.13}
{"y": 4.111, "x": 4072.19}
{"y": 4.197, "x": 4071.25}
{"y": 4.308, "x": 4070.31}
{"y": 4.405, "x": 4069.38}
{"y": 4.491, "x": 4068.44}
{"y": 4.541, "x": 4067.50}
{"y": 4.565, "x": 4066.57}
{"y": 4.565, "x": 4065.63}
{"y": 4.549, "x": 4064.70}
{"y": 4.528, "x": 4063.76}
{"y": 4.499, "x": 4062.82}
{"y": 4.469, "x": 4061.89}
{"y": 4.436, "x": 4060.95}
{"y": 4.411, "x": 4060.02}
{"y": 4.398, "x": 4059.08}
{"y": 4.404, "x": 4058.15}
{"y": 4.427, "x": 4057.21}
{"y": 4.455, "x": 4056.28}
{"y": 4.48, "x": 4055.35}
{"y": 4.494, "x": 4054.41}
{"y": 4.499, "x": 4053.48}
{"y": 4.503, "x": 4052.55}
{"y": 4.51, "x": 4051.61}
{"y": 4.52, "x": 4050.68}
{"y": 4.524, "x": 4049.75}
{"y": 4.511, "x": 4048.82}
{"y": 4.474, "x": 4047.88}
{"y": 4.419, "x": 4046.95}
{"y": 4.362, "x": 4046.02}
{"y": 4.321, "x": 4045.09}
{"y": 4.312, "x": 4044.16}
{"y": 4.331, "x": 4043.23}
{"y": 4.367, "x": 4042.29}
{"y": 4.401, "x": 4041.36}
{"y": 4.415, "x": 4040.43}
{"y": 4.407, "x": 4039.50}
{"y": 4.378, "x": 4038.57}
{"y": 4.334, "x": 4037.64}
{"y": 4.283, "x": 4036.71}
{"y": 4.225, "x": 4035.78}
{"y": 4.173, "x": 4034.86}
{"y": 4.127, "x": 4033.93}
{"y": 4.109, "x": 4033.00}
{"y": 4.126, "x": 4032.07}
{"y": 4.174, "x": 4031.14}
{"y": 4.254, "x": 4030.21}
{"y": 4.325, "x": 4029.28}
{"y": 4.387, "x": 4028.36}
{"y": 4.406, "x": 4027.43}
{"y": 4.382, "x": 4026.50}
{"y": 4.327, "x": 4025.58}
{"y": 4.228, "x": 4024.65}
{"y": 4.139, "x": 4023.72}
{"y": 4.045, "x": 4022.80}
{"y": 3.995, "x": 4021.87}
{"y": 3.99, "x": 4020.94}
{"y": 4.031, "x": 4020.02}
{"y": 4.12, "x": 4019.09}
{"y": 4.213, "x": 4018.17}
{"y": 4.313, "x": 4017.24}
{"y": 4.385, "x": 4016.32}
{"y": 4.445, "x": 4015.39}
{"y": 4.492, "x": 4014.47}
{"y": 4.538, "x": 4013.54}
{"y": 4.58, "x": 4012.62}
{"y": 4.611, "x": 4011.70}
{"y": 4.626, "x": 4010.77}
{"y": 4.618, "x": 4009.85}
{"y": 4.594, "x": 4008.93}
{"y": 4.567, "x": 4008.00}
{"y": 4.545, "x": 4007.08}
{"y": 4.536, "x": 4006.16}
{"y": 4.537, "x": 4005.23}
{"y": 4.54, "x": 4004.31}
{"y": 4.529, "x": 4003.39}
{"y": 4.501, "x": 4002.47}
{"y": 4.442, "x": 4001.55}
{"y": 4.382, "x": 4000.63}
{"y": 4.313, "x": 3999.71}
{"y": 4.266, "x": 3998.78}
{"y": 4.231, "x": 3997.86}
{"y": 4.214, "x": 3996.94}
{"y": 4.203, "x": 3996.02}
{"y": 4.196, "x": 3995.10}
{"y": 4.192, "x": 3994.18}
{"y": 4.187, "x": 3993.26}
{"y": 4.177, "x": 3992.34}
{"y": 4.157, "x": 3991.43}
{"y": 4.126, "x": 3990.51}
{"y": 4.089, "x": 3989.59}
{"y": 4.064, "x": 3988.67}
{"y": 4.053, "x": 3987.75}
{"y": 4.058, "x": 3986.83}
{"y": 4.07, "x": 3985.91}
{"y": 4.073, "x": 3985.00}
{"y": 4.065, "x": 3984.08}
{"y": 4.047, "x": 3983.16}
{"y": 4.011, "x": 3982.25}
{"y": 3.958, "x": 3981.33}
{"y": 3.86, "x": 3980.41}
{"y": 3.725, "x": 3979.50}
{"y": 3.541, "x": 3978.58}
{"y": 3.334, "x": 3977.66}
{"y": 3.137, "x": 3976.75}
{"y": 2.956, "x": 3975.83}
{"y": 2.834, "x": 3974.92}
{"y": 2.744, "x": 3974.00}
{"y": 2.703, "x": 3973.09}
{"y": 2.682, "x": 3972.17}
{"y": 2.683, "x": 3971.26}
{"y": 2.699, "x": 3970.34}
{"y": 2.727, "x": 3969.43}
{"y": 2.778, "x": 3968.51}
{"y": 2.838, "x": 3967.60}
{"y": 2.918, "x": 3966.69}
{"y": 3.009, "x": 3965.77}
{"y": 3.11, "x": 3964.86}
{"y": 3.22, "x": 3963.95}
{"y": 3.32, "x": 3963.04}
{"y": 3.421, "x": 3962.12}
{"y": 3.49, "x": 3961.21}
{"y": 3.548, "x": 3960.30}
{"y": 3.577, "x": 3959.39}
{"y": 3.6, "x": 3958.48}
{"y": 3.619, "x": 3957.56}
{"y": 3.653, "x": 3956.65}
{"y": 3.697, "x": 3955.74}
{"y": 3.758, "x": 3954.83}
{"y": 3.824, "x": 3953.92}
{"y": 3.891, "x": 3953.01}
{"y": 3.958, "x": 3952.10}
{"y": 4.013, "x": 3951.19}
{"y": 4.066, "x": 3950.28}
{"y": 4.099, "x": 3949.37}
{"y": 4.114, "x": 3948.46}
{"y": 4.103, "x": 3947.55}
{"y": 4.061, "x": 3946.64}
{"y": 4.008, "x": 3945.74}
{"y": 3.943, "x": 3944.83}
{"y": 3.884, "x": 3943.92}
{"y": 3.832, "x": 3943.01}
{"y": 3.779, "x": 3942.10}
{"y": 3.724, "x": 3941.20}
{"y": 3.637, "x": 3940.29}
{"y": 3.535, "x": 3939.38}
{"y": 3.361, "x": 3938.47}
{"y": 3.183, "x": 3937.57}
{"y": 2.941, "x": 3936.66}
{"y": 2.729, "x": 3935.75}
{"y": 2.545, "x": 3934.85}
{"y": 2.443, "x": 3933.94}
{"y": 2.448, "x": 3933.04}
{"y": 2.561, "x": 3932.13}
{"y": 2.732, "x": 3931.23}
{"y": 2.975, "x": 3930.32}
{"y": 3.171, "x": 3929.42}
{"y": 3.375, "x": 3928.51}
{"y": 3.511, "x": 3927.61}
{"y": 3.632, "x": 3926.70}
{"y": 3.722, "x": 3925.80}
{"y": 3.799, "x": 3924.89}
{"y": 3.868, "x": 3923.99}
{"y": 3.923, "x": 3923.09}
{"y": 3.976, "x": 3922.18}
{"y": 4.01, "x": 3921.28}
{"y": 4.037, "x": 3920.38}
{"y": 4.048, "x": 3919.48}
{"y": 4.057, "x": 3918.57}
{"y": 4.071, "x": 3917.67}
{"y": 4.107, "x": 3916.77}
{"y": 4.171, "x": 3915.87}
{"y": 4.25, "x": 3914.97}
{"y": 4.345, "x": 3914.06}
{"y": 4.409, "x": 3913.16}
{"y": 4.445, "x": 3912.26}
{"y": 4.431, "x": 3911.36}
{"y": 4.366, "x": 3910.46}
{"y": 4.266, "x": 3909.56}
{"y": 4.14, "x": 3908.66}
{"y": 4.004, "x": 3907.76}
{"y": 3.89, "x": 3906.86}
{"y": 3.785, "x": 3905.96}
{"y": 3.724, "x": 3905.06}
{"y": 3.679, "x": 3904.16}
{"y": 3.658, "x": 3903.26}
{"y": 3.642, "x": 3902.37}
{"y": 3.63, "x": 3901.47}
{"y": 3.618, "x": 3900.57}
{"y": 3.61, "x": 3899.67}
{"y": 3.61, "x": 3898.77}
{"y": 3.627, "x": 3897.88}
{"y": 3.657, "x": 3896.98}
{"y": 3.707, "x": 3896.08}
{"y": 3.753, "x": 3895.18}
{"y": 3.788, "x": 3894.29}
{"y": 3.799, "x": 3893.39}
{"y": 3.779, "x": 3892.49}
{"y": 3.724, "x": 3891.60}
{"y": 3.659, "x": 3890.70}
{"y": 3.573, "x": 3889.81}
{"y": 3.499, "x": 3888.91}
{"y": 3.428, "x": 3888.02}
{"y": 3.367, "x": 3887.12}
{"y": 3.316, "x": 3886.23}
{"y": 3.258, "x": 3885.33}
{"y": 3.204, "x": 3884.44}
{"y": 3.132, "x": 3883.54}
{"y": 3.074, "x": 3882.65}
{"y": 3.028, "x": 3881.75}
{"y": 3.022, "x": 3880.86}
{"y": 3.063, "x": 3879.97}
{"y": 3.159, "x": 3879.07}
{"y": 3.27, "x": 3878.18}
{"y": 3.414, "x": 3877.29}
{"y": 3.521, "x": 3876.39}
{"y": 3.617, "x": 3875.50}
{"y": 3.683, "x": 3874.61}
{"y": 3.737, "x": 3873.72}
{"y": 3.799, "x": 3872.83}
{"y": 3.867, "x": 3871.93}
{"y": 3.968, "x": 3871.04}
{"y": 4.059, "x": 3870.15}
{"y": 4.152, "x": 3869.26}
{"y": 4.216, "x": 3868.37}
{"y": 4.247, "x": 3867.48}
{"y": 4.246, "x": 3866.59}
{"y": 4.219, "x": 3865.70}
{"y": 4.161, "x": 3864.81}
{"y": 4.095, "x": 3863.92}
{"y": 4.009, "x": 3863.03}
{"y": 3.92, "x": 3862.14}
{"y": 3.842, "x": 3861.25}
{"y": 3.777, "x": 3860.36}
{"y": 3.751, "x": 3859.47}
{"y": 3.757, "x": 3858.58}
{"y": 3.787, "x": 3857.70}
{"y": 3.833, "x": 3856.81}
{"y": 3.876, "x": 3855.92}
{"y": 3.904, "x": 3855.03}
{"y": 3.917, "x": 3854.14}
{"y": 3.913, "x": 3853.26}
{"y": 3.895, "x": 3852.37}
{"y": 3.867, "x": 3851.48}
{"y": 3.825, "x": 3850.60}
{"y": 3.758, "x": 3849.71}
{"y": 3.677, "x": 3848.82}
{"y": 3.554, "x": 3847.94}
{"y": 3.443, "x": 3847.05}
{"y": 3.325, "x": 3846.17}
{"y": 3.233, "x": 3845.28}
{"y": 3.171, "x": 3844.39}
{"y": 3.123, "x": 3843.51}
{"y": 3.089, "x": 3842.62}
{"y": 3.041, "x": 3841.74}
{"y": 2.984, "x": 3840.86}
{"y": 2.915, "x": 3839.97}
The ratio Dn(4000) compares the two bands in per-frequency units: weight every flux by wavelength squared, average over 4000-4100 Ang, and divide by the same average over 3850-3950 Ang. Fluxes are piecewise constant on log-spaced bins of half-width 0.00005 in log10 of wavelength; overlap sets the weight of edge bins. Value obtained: 1.25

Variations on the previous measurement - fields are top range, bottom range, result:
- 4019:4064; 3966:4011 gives 1.15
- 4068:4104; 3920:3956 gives 1.23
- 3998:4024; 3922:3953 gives 1.29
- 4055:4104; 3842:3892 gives 1.28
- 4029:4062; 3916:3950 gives 1.29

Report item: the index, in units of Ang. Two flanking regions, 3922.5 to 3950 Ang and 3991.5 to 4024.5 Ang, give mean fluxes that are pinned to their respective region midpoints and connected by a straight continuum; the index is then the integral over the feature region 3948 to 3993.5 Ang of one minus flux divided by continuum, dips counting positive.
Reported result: 3.8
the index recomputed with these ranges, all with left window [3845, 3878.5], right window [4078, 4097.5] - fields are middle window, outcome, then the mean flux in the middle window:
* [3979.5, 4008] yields -1.5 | 4.22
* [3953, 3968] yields 2.0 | 3.43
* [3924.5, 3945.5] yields 3.4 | 3.29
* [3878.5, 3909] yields 2.6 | 3.54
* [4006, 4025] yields -1.5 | 4.36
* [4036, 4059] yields -1.9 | 4.42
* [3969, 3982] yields 2.8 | 3.13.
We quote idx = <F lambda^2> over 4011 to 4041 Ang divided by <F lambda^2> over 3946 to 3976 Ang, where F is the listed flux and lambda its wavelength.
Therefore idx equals 1.30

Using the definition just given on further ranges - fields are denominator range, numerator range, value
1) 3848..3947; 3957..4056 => 1.16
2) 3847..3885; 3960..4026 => 1.12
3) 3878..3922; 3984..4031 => 1.21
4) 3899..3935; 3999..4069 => 1.25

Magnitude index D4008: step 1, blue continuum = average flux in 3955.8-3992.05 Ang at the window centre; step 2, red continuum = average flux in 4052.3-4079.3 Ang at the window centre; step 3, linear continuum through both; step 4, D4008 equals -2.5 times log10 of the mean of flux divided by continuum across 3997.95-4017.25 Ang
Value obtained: -0.188 mag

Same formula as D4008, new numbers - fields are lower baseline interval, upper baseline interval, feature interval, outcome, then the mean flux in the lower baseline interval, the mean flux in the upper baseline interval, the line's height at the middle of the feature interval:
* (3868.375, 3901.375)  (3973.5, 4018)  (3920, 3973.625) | 0.13 mag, 3.55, 4.14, 3.88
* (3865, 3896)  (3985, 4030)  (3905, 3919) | -0.10 mag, 3.61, 4.31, 3.79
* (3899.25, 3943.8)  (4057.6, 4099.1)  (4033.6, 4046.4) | -0.06 mag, 3.67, 4.22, 4.09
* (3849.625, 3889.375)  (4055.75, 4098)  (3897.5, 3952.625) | 0.03 mag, 3.7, 4.24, 3.84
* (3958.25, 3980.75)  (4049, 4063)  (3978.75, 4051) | -0.13 mag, 3.13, 4.47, 3.83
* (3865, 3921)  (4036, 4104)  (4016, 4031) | -0.02 mag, 3.77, 4.26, 4.13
